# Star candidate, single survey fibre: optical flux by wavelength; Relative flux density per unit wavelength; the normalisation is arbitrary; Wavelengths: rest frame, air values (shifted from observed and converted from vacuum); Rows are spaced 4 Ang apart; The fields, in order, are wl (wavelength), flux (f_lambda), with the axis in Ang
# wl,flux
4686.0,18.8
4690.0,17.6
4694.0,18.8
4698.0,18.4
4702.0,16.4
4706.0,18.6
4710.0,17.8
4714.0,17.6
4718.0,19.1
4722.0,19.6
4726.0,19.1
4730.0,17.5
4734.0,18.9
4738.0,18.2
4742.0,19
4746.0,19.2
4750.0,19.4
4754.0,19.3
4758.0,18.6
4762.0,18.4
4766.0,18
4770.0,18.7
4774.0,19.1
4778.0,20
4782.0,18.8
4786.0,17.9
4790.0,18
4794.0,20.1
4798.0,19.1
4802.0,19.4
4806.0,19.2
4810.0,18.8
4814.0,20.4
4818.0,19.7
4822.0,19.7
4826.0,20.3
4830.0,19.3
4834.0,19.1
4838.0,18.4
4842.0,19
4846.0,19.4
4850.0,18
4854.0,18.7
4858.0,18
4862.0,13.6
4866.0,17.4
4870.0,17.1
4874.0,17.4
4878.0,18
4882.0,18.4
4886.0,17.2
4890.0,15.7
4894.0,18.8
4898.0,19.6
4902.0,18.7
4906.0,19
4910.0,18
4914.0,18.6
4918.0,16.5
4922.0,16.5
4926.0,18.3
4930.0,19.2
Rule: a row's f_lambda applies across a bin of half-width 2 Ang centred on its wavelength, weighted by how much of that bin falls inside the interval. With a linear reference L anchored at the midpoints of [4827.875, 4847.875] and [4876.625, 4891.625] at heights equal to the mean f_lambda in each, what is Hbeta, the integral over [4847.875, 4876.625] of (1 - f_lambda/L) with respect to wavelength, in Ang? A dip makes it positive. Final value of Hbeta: 1.50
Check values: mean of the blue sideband 19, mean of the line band 17.2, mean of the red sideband 17.3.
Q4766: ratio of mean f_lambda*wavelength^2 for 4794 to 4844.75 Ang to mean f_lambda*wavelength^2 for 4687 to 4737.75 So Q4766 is 1.11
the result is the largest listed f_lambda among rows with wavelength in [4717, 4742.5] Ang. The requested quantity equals 19.6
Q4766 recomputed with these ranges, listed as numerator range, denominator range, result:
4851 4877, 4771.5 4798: 0.93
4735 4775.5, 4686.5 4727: 1.05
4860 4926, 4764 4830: 0.95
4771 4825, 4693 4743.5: 1.08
